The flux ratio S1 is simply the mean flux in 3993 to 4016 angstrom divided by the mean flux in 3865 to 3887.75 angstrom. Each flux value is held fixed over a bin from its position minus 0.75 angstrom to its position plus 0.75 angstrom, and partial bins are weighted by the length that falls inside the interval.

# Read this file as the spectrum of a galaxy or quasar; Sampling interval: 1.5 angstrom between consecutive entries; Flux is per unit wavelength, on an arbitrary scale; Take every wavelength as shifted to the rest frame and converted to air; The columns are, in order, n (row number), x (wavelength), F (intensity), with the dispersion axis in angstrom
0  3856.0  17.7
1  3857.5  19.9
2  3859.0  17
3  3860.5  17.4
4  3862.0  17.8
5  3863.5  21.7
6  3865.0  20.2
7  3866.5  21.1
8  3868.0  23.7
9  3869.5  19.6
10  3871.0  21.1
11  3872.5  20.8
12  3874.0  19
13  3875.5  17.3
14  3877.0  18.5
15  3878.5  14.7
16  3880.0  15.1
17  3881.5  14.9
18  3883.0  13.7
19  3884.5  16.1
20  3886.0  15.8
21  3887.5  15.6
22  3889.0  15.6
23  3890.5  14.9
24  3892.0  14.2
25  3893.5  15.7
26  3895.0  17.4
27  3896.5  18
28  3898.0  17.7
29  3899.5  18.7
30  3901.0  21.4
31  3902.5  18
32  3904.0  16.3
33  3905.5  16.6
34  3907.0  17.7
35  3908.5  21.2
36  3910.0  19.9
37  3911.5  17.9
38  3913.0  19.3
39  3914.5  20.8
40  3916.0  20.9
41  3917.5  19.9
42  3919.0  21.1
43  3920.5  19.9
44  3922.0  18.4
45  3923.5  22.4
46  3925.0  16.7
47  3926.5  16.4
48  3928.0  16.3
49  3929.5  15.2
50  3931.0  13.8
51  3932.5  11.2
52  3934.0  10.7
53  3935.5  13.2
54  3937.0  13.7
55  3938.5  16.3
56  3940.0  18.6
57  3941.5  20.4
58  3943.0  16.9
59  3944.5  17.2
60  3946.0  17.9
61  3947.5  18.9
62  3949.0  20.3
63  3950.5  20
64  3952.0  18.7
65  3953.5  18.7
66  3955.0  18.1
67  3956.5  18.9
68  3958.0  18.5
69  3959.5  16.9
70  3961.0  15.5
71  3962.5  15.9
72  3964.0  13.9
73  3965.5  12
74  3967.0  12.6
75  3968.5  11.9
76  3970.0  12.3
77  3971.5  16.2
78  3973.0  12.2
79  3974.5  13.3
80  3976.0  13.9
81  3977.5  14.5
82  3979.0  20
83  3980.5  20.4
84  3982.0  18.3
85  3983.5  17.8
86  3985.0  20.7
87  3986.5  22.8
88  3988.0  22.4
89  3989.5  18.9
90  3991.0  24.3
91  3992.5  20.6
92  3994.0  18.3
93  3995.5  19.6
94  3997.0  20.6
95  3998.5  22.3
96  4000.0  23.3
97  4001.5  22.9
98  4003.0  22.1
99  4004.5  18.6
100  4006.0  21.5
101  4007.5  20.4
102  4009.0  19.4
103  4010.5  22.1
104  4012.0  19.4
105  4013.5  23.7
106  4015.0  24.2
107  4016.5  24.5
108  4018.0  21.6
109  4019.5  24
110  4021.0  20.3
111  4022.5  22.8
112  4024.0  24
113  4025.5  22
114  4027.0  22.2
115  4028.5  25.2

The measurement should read 1.2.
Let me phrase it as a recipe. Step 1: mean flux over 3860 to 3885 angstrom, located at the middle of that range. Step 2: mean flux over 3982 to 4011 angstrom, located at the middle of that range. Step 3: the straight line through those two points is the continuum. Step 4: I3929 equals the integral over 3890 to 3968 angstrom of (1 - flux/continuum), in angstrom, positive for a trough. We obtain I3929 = 8.8 angstrom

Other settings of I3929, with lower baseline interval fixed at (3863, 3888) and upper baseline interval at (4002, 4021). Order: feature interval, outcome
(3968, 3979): 3.60 angstrom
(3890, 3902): 0.90 angstrom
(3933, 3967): 5.72 angstrom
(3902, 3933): 1.78 angstrom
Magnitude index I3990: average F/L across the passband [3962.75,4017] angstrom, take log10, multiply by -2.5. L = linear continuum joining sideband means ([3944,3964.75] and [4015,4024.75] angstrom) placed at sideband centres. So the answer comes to 0.10 mag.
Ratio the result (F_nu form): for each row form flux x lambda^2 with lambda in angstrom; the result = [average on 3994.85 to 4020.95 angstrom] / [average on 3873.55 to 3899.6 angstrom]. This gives 1.43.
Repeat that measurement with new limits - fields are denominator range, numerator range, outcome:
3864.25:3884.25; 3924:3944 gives 0.87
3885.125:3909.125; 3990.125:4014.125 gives 1.30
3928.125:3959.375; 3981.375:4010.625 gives 1.27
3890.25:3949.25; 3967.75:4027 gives 1.19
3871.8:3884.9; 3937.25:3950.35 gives 1.13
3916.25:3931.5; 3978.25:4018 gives 1.21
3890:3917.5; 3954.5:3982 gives 0.88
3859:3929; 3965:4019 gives 1.11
